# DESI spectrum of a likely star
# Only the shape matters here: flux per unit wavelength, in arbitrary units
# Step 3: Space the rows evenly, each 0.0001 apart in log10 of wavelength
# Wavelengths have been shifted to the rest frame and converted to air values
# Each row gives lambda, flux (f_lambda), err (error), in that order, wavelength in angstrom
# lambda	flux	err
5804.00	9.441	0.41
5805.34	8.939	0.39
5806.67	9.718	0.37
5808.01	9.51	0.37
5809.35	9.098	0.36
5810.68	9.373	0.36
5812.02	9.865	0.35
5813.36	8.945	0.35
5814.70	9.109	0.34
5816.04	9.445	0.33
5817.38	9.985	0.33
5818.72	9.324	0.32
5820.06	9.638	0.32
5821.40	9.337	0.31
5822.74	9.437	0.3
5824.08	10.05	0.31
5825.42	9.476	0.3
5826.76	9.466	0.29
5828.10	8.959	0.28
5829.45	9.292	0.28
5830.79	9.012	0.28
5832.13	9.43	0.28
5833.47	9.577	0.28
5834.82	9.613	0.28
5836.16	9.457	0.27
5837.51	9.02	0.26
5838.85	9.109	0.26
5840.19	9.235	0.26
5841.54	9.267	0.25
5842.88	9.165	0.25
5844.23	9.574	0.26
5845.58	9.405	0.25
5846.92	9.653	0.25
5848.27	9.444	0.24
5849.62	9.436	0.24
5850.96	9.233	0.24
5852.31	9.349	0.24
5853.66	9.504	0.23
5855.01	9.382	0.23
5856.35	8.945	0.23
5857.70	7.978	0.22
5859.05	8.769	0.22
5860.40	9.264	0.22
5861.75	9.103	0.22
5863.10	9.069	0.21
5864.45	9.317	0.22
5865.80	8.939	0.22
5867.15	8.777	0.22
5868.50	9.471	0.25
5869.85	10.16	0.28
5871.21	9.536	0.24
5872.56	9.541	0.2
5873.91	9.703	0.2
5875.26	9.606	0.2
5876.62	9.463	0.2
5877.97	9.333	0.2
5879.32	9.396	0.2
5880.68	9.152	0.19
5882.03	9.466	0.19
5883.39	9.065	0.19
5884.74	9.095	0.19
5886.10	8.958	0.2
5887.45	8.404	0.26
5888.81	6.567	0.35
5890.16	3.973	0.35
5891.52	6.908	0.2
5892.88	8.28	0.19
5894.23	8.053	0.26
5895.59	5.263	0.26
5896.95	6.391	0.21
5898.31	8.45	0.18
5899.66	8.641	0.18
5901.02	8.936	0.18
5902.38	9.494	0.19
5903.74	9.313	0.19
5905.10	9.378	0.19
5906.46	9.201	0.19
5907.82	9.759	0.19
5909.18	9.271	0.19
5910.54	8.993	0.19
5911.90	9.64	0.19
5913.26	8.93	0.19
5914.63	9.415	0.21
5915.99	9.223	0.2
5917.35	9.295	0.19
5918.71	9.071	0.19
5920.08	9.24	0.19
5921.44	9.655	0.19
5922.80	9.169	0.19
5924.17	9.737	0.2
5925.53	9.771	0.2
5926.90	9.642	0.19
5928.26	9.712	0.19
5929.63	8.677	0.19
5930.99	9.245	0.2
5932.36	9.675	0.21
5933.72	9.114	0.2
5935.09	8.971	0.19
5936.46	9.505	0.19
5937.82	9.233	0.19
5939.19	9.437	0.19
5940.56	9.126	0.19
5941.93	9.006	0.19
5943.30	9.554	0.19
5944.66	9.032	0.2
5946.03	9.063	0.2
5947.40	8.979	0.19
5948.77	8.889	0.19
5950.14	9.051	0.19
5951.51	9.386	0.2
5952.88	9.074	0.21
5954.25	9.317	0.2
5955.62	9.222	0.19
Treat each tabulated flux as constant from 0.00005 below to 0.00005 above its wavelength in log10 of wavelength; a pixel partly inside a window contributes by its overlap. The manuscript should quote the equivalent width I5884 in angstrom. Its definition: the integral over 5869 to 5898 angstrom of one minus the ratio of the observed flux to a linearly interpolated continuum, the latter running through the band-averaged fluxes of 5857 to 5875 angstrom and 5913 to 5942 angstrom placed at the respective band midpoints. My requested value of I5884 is 2.6 angstrom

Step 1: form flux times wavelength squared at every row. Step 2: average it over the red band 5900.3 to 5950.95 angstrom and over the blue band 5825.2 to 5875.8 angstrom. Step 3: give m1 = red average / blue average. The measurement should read 1.0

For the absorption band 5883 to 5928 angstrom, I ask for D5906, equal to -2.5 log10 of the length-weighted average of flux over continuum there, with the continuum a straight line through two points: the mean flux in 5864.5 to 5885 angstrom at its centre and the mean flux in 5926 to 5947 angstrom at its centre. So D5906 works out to 0.081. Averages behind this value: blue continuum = 9.38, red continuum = 9.27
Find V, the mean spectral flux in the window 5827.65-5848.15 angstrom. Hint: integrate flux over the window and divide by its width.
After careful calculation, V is 9.32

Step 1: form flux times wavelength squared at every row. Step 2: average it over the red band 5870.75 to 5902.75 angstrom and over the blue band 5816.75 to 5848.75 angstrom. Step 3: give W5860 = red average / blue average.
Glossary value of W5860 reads 0.9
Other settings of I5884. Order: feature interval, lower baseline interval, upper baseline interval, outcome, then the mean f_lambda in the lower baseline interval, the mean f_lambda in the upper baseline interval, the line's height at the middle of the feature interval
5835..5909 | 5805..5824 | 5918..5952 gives 3.8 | 9.44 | 9.28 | 9.36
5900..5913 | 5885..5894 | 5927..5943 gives -2.0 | 7.32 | 9.27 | 8.04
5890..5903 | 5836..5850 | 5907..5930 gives 2.5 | 9.33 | 9.37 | 9.36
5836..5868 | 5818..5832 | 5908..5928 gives 0.7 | 9.4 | 9.38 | 9.4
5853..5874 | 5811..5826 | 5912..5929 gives 0.6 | 9.5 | 9.41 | 9.46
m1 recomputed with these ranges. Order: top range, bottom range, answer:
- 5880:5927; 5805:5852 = 0.95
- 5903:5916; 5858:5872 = 1.03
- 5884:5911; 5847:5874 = 0.89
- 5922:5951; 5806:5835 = 1.02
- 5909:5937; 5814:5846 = 1.03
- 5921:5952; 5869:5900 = 1.12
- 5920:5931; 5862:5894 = 1.09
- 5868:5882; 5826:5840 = 1.04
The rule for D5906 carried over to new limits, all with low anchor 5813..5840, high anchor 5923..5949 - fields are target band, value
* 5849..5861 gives 0.03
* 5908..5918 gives 0.00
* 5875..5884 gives 0.00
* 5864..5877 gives -0.01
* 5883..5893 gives 0.23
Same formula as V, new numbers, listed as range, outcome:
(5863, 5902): 8.55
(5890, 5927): 8.73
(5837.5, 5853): 9.34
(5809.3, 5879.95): 9.34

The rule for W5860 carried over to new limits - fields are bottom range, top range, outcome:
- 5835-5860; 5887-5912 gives 0.90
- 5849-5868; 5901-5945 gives 1.05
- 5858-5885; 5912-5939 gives 1.02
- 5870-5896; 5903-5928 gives 1.12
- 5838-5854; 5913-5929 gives 1.03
